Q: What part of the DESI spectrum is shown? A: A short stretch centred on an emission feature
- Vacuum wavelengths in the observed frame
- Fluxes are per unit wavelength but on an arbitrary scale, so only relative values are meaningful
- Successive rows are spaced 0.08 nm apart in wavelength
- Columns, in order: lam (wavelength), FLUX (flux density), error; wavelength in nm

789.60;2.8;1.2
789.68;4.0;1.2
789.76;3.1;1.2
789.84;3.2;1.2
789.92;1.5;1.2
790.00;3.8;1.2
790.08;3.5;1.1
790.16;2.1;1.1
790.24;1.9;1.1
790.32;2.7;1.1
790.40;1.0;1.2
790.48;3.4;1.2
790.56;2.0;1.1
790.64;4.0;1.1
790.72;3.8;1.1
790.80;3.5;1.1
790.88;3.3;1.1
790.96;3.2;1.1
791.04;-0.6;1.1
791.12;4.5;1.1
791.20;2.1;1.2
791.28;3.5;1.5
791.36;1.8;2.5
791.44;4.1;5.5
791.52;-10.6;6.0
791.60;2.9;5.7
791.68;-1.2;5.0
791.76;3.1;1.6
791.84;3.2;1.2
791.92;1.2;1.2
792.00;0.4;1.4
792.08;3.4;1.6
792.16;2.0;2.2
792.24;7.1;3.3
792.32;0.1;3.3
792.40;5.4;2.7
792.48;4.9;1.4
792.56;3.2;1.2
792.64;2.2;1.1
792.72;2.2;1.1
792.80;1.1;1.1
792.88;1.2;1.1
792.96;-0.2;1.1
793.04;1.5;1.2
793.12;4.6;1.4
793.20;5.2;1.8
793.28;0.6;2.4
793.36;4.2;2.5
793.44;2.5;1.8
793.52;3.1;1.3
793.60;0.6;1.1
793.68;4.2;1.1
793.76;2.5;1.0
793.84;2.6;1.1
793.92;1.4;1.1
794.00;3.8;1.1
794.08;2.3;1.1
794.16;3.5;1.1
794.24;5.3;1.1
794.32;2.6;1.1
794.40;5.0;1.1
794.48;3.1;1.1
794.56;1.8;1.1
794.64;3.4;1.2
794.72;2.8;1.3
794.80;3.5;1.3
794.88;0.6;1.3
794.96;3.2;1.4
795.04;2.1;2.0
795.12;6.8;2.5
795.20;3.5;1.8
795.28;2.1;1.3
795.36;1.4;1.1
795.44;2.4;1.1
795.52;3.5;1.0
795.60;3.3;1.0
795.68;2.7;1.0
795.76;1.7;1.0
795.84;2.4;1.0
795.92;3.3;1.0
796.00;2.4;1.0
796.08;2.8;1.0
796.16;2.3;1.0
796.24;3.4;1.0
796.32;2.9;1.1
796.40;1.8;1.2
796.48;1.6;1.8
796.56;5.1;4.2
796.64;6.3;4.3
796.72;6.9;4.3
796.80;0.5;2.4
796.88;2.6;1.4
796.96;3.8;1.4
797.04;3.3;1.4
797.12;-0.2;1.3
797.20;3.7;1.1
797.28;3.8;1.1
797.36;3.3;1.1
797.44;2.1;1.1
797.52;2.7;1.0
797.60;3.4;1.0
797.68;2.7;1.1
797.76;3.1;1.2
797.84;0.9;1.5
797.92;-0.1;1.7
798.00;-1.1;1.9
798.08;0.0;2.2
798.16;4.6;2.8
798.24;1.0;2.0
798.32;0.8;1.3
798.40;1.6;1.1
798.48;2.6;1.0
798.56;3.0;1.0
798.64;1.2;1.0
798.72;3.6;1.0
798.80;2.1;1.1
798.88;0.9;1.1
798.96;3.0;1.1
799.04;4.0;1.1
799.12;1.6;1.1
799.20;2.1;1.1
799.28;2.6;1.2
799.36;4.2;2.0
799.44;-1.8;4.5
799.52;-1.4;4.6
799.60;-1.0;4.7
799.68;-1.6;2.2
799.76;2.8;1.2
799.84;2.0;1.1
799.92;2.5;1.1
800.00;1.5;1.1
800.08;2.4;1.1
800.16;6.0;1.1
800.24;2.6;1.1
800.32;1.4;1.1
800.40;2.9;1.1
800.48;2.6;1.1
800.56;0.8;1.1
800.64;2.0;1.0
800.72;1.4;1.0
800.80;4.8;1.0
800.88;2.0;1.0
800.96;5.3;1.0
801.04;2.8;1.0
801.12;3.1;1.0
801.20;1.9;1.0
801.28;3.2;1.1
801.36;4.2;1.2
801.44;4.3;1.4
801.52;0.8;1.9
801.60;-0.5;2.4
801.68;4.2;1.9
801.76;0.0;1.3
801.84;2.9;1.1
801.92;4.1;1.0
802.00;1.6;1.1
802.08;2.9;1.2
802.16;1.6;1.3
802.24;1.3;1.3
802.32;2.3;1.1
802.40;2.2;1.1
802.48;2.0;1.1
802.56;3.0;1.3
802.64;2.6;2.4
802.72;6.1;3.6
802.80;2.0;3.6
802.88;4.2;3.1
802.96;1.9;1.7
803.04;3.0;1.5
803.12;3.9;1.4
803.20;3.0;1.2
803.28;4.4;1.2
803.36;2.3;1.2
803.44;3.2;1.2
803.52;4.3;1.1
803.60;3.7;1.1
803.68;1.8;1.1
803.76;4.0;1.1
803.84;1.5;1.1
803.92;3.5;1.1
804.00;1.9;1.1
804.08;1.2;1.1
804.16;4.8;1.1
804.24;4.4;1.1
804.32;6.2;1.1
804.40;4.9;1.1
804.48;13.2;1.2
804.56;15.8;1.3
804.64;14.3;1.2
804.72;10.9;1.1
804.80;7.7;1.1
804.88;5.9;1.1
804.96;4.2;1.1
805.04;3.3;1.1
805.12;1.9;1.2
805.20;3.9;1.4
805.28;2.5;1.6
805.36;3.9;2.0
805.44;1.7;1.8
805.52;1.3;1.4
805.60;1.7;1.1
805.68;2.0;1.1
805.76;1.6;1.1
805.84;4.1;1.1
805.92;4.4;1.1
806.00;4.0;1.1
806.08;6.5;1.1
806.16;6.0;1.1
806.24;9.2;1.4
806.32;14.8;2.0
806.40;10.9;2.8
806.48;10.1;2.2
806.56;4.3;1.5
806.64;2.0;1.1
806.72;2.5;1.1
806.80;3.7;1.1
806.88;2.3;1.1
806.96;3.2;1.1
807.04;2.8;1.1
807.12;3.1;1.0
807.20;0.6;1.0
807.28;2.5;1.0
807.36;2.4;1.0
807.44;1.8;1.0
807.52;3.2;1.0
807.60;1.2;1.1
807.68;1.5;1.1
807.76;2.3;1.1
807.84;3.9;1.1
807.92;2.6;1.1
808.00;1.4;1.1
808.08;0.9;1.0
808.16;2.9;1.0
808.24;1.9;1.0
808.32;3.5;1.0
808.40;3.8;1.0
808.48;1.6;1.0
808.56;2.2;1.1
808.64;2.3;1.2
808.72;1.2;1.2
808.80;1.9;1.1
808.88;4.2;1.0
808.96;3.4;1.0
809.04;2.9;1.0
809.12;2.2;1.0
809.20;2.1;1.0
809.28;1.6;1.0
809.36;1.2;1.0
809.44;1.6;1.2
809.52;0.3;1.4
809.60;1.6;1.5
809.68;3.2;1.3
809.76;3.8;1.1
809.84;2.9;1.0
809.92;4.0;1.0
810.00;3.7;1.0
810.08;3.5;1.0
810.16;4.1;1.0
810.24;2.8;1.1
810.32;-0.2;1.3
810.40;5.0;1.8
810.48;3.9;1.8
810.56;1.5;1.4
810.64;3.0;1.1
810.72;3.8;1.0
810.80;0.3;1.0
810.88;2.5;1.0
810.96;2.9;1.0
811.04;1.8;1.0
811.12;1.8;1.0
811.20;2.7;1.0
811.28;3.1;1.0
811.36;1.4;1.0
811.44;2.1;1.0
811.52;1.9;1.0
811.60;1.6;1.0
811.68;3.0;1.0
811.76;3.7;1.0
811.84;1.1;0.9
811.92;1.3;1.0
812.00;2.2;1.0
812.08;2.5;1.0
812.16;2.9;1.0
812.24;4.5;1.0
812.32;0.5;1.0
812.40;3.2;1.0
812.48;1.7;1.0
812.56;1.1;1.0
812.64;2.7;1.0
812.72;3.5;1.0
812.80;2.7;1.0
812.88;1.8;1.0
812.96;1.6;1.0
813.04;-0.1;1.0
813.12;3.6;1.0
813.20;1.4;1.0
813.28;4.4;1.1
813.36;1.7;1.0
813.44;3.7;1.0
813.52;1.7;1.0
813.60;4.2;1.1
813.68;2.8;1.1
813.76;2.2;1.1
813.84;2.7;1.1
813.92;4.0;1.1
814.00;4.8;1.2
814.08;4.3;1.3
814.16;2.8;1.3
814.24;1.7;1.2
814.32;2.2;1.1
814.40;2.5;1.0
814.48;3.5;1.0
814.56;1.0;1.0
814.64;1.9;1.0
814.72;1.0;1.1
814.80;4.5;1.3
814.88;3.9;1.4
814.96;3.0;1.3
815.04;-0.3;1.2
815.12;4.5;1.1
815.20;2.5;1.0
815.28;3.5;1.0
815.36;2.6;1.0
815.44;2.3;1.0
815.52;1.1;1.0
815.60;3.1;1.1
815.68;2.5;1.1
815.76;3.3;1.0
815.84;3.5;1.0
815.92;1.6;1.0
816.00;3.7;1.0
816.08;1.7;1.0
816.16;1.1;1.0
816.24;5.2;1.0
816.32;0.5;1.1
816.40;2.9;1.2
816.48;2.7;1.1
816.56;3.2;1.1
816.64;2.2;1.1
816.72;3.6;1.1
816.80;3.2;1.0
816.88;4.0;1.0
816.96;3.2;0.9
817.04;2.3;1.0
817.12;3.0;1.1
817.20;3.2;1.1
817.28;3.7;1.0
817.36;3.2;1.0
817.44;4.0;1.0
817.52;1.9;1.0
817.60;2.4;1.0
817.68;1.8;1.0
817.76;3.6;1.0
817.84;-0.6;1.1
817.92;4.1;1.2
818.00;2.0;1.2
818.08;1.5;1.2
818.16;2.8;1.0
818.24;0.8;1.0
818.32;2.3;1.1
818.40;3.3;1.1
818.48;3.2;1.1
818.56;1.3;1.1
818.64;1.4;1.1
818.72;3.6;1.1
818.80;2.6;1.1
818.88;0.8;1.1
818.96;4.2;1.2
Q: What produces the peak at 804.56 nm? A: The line [S II]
